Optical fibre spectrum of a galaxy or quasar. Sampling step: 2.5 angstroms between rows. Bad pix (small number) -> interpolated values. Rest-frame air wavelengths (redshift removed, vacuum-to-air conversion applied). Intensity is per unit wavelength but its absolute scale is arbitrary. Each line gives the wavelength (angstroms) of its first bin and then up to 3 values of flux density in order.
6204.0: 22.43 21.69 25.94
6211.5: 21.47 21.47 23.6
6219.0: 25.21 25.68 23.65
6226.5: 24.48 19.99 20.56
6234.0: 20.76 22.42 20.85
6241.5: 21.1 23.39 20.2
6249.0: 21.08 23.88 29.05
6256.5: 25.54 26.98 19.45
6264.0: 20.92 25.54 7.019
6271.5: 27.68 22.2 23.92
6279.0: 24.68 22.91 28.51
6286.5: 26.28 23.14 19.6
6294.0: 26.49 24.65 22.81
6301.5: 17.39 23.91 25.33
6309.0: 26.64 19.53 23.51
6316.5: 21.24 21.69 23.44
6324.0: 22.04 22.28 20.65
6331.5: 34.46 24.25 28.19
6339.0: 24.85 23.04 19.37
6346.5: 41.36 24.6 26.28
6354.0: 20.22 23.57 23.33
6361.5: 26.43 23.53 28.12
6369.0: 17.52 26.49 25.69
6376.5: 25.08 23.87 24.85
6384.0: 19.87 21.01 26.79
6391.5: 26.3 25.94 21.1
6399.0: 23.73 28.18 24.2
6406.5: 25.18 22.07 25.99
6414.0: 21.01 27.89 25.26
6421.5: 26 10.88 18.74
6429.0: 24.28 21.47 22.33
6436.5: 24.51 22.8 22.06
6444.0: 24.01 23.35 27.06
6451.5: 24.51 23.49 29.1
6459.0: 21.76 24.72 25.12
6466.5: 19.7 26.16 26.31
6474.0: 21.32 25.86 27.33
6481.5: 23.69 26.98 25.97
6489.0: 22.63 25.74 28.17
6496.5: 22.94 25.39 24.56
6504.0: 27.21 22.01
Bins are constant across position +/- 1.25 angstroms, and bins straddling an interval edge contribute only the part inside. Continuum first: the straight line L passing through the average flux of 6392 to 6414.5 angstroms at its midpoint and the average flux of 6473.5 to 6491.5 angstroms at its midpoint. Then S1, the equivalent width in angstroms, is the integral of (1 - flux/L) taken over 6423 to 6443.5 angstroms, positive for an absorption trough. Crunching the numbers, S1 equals 2.90 angstroms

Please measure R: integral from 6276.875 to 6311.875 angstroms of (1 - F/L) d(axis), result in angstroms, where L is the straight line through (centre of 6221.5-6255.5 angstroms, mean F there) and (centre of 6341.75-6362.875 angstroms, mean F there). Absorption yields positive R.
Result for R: 0.27 angstroms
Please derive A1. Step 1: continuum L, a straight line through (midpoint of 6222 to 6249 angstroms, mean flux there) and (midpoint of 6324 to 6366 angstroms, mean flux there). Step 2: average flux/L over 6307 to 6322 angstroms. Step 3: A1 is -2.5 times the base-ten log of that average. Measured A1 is 0.073 mag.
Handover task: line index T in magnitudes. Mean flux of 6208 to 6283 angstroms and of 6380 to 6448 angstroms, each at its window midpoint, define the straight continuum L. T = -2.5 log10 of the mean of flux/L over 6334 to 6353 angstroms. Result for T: -0.15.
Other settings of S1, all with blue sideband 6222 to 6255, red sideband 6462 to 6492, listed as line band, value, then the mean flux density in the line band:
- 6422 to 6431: 2.0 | 18.9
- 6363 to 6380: -0.5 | 24.3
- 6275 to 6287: -1.2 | 25.1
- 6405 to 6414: 0.0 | 23.9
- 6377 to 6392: 0.1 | 23.7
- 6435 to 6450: 0.3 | 23.9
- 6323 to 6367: -3.5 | 25.3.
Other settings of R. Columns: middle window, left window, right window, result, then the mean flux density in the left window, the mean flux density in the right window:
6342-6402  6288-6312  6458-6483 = -2.8 angstroms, 23.1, 24.2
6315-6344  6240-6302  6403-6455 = -1.1 angstroms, 23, 23.2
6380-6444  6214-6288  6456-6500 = 2.6 angstroms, 23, 24.9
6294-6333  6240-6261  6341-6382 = 1.6 angstroms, 23.7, 24.9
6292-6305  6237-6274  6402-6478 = -0.1 angstroms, 22.3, 23.6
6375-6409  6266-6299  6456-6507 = -0.2 angstroms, 23.2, 24.9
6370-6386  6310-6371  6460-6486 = 0.3 angstroms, 24.3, 24.7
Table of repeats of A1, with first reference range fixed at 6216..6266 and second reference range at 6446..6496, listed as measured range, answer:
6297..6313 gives 0.04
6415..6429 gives 0.12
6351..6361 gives 0.03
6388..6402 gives -0.04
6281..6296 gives -0.05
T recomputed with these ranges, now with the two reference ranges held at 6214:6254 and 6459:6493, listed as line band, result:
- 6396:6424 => 0.001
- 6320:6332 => -0.023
